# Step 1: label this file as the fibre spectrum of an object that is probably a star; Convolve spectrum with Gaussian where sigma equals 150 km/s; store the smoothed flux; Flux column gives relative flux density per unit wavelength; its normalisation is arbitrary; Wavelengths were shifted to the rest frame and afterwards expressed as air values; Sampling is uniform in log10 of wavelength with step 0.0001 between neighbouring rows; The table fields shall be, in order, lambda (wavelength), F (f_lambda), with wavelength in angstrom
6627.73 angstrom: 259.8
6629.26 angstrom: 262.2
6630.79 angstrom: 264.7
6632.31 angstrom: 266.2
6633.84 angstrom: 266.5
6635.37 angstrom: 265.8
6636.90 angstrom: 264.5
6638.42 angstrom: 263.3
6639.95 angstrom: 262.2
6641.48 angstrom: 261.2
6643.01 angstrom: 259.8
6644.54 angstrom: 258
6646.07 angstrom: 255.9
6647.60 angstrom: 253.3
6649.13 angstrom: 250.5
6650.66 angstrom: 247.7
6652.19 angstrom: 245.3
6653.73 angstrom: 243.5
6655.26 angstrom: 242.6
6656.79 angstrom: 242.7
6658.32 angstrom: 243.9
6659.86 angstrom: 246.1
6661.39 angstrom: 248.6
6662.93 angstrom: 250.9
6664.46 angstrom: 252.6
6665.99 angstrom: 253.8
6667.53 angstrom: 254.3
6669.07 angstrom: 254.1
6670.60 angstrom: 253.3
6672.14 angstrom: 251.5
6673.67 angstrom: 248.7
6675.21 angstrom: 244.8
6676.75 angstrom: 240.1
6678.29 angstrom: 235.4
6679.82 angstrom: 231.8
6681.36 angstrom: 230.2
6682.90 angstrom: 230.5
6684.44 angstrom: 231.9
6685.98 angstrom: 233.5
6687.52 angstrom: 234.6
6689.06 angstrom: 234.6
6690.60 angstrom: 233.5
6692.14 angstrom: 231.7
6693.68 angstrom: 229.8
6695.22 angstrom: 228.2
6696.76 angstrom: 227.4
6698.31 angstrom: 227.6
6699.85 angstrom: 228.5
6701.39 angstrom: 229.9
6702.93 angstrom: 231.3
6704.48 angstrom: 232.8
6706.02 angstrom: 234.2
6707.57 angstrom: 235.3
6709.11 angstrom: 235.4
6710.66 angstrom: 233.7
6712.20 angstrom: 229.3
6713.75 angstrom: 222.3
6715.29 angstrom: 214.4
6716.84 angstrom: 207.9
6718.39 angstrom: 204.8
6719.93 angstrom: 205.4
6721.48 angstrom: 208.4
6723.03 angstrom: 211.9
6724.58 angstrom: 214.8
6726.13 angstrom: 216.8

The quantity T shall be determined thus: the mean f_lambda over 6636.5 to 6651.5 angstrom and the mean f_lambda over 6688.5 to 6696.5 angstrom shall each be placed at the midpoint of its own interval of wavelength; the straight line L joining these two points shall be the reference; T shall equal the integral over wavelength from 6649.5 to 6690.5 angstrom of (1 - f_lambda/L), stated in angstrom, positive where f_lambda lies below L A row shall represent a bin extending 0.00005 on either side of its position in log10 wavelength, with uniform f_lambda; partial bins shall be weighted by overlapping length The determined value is 0.0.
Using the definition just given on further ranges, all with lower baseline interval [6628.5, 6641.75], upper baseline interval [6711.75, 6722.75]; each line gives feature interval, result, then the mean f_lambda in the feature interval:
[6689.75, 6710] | -0.7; 231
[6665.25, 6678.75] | -0.4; 249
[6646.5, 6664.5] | 0.3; 247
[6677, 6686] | 0.1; 233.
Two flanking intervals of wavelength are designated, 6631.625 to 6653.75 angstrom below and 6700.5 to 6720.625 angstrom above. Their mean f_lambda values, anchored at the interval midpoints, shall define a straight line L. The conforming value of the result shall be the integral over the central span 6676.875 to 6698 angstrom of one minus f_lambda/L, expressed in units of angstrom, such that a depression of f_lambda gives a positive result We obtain 0.4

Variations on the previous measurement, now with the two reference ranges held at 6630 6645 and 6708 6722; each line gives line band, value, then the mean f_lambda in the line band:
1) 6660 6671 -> -0.2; 252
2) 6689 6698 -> 0.0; 230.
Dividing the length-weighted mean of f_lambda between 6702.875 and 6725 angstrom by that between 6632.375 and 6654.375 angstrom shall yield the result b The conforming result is 0.9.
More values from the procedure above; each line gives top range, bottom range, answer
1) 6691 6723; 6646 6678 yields 0.90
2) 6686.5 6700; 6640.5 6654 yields 0.91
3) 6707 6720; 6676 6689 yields 0.95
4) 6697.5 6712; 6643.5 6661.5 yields 0.93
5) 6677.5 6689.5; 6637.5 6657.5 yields 0.92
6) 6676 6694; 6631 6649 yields 0.89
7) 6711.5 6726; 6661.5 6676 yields 0.85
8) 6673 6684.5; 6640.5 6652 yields 0.93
